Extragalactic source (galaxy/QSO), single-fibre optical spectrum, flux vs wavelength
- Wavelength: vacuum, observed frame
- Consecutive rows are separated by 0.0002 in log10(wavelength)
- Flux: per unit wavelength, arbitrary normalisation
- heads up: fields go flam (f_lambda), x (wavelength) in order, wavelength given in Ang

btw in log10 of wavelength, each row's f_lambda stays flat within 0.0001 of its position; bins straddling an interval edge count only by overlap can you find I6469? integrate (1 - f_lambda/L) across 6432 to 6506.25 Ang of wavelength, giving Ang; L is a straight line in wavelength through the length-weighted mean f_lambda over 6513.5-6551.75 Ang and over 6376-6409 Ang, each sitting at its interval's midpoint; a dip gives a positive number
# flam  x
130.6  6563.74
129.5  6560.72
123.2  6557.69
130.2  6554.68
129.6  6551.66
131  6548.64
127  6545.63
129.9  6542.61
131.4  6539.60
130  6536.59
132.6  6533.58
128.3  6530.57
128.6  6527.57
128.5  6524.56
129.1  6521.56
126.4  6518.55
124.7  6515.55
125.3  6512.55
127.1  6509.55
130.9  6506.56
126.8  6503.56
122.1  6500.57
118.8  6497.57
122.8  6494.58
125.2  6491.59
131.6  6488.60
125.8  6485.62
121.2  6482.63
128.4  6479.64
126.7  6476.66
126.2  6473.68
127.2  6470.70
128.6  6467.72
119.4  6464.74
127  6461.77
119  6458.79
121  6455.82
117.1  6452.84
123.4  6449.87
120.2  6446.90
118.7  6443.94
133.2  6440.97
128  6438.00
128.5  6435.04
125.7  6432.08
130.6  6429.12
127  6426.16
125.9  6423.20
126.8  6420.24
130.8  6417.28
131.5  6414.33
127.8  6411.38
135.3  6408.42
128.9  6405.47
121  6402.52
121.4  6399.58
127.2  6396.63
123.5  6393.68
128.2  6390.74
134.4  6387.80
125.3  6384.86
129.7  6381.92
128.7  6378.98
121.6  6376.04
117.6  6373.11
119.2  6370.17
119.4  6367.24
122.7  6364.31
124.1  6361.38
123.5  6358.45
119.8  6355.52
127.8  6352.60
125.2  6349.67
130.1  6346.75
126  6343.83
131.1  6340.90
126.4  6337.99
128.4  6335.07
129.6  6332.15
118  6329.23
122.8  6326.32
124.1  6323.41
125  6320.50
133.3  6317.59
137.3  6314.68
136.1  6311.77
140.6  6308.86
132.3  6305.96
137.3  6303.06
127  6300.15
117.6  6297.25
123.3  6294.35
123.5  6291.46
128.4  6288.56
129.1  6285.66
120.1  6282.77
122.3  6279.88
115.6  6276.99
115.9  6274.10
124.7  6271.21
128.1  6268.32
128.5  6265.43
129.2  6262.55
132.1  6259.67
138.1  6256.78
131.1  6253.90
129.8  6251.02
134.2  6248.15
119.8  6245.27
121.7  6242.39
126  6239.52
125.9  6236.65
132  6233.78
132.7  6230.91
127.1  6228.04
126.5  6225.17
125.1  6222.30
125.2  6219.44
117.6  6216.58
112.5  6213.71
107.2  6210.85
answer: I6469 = 2.0 Ang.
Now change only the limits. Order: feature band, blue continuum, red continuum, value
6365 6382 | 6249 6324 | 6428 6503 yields 0.58 Ang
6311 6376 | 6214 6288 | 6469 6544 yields 0.45 Ang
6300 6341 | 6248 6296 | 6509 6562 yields -1.02 Ang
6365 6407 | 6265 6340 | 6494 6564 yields 0.79 Ang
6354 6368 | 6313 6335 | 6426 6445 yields 0.59 Ang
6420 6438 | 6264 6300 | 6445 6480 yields -0.59 Ang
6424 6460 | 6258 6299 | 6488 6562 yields 0.57 Ang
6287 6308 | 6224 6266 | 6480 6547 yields 0.19 Ang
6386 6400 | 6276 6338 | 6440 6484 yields -0.22 Ang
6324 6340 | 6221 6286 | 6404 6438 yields 0.32 Ang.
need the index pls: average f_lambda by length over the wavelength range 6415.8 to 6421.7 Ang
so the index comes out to 129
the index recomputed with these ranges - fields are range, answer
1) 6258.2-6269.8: 129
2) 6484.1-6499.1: 125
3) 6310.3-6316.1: 137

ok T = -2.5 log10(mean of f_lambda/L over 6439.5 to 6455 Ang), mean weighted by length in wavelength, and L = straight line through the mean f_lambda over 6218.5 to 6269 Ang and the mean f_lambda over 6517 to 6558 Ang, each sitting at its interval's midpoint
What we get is 0.057 mag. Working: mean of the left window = 129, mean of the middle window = 122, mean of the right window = 129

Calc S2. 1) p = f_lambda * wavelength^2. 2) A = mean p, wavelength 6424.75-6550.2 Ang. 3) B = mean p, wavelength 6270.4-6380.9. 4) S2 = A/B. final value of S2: 1.06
